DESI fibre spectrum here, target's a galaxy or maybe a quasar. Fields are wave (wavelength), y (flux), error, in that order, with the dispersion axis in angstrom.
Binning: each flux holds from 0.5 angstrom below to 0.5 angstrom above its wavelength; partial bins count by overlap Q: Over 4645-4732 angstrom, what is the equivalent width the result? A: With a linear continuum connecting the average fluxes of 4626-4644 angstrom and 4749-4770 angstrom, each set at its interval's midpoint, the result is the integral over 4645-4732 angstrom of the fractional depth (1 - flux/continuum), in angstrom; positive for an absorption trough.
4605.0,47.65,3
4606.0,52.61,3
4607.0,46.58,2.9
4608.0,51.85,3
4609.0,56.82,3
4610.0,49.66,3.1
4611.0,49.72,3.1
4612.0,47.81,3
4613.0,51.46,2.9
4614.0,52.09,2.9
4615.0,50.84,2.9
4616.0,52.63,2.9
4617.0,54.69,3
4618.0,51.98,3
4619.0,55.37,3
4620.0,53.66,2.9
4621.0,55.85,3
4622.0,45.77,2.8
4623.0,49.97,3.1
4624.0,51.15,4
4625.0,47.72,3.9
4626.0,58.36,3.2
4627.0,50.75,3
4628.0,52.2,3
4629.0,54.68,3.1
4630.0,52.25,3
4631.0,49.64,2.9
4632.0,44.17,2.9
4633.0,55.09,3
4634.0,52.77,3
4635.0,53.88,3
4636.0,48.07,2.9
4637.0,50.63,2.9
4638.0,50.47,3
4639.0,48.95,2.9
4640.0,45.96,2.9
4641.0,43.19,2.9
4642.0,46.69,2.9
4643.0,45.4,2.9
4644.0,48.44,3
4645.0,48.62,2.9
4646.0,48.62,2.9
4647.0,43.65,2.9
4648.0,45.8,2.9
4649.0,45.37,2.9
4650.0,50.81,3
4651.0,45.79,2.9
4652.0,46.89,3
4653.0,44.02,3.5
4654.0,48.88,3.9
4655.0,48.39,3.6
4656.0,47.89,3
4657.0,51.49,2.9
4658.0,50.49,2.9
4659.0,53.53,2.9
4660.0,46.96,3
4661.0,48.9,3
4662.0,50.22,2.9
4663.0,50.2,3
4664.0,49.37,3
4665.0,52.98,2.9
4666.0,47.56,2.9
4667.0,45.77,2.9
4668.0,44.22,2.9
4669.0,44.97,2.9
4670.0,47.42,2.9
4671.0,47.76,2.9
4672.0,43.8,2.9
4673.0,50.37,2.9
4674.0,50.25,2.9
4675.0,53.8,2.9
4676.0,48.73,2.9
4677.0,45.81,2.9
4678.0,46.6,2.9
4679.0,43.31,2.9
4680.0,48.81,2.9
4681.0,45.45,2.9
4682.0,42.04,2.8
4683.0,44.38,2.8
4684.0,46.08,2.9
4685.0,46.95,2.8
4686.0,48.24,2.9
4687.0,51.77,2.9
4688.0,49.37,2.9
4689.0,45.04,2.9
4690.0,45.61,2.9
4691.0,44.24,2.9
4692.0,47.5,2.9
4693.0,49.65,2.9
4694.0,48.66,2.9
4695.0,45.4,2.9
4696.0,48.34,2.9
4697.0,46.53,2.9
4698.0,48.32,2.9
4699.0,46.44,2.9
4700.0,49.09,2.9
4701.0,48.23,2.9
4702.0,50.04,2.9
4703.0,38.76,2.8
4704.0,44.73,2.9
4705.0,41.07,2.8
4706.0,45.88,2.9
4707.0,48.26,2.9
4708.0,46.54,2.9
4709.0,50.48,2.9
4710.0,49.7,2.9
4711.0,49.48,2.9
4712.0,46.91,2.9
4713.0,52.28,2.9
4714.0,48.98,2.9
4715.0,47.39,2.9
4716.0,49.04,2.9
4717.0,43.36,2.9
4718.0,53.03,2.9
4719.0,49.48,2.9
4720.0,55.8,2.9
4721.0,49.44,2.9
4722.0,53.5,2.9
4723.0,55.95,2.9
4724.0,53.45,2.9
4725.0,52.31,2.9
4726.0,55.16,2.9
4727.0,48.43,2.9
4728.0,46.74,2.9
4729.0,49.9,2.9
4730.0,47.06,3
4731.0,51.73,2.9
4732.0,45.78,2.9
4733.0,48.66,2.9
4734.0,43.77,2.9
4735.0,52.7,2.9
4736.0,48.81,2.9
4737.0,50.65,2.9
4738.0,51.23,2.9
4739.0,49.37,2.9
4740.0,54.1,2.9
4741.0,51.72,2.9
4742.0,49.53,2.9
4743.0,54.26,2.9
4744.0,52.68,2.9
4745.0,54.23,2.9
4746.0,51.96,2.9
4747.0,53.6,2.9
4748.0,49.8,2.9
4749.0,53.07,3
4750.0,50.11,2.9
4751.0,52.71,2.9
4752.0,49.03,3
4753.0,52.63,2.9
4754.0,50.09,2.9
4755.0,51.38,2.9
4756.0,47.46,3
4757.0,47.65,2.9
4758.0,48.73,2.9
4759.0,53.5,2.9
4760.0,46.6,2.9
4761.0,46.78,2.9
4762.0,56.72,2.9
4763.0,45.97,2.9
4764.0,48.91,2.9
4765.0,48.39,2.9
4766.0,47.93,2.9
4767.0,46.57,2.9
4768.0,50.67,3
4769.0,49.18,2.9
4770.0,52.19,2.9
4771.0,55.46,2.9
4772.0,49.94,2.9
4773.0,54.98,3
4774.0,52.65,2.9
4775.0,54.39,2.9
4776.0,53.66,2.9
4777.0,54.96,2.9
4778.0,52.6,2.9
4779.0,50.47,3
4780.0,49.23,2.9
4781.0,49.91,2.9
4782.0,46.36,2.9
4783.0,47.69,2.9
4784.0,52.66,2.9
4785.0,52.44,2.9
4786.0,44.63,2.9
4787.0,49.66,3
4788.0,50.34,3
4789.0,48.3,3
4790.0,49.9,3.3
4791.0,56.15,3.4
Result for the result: 2.9 angstrom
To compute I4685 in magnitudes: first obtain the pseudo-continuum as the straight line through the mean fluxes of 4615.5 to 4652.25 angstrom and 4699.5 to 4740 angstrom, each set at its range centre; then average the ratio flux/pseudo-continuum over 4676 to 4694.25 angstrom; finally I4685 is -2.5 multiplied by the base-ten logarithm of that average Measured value 0.06 mag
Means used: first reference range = 49.9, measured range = 46.7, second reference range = 49.1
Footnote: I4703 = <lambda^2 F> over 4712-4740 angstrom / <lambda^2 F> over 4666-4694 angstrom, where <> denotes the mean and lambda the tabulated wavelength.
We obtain 1.09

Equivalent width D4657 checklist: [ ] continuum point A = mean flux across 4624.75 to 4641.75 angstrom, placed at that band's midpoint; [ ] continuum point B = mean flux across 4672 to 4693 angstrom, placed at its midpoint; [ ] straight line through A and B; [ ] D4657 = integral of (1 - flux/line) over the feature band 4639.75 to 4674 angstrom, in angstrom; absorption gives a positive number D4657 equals 0.83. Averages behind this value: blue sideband 50.5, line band 47.7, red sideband 47.2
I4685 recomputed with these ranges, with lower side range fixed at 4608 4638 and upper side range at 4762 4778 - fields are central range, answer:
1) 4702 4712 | 0.114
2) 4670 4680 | 0.081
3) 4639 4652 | 0.110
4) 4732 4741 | 0.034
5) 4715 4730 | 0.012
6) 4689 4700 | 0.098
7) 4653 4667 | 0.047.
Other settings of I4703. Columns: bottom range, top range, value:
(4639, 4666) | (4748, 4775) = 1.10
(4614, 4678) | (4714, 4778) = 1.07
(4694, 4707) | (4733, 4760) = 1.12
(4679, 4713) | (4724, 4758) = 1.10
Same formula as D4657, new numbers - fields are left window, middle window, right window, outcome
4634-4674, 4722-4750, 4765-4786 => -0.5 angstrom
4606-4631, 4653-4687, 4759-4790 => 2.3 angstrom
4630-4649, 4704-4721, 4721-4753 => 0.6 angstrom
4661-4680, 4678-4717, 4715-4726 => 2.2 angstrom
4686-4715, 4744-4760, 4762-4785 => -0.4 angstrom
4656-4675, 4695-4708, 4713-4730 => 1.0 angstrom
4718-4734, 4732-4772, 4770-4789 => 0.4 angstrom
